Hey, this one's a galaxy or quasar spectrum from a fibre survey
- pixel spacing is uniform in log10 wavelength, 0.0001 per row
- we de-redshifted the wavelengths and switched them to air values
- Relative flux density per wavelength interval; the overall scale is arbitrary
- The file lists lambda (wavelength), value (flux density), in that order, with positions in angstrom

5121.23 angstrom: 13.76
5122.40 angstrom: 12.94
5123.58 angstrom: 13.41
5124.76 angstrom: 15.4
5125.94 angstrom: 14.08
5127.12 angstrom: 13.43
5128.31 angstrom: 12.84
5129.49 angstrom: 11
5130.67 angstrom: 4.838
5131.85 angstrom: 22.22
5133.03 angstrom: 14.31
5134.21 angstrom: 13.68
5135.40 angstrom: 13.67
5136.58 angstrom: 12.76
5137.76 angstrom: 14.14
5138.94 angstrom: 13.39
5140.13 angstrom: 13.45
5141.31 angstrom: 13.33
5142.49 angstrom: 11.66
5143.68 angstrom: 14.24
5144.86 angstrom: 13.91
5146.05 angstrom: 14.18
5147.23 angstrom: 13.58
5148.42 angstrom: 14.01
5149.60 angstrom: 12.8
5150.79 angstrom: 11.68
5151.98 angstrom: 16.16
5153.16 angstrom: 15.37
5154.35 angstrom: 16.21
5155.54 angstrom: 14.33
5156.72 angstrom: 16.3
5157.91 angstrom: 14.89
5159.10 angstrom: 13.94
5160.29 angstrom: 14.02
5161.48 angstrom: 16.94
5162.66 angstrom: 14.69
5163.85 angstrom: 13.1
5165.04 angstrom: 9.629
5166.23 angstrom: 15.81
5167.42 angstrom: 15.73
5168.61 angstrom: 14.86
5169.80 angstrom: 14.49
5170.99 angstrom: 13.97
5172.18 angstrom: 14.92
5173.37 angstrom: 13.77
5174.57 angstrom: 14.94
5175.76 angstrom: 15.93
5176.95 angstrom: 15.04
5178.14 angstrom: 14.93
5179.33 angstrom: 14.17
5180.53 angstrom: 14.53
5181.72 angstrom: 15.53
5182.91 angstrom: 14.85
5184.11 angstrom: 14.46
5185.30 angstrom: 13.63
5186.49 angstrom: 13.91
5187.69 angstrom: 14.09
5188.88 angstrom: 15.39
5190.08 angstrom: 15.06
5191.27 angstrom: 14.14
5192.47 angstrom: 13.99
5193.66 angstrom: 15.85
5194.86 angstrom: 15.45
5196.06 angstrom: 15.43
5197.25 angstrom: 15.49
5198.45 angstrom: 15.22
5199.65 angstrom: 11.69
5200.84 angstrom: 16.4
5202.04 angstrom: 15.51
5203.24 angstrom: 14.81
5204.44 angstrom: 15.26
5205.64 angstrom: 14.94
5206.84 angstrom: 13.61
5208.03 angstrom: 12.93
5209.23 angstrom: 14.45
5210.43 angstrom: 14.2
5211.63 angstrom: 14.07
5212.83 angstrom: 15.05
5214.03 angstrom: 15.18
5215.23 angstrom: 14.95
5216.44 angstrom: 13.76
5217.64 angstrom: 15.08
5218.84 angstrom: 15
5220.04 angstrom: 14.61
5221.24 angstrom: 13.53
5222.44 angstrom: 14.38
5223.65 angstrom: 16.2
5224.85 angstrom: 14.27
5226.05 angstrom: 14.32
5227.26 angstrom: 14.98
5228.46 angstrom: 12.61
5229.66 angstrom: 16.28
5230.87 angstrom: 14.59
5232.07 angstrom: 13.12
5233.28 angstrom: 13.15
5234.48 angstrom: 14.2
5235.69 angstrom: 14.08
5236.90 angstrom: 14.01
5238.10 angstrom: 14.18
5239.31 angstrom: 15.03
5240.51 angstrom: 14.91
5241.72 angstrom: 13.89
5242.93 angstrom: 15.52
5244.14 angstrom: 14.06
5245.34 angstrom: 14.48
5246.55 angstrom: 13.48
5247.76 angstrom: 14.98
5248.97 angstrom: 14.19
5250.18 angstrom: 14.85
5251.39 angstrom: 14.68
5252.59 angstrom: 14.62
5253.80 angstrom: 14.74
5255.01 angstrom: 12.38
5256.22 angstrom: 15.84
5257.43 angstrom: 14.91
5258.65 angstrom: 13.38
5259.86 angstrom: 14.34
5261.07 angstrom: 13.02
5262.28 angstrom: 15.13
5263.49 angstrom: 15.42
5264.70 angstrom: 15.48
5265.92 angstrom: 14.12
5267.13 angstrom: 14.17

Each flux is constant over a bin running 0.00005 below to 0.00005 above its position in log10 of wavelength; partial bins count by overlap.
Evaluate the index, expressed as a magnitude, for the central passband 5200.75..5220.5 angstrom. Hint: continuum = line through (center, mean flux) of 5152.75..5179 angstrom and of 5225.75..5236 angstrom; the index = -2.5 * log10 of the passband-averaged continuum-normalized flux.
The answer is -0.02 mag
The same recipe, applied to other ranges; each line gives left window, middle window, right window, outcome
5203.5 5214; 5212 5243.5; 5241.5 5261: -0.01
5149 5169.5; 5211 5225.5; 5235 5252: -0.02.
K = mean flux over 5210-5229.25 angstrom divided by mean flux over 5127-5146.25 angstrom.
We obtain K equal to 1.1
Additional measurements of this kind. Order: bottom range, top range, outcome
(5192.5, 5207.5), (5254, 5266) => 0.97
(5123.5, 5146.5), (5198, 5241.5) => 1.07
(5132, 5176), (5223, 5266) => 1.01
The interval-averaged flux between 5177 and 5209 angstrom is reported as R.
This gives 14.7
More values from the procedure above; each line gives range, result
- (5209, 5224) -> 14.6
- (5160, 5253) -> 14.5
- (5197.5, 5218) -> 14.5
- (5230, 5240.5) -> 14.1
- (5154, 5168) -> 14.6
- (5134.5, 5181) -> 14.2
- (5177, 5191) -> 14.6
